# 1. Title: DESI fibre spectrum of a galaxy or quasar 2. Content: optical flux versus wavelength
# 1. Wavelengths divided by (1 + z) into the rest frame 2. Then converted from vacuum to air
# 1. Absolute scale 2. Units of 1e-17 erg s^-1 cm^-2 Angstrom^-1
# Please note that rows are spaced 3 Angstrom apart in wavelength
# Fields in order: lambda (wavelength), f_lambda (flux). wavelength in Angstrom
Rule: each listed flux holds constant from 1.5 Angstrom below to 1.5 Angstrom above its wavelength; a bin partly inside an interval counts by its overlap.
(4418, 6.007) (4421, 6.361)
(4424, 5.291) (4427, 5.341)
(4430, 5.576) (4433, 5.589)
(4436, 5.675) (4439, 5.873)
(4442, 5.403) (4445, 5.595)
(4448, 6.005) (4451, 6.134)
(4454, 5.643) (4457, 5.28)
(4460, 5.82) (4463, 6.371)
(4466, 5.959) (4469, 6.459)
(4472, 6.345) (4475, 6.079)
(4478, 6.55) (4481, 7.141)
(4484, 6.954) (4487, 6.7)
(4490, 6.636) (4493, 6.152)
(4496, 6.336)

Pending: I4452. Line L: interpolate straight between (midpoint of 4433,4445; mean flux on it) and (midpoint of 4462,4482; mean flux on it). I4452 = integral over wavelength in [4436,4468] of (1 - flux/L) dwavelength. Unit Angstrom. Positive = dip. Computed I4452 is 0.6 Angstrom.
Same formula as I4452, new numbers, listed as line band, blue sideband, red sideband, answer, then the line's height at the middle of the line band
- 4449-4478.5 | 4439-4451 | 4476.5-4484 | 1.4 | 6.35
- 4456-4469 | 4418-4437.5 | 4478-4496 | 0.6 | 6.26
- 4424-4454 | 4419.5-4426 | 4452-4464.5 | 0.6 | 5.79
